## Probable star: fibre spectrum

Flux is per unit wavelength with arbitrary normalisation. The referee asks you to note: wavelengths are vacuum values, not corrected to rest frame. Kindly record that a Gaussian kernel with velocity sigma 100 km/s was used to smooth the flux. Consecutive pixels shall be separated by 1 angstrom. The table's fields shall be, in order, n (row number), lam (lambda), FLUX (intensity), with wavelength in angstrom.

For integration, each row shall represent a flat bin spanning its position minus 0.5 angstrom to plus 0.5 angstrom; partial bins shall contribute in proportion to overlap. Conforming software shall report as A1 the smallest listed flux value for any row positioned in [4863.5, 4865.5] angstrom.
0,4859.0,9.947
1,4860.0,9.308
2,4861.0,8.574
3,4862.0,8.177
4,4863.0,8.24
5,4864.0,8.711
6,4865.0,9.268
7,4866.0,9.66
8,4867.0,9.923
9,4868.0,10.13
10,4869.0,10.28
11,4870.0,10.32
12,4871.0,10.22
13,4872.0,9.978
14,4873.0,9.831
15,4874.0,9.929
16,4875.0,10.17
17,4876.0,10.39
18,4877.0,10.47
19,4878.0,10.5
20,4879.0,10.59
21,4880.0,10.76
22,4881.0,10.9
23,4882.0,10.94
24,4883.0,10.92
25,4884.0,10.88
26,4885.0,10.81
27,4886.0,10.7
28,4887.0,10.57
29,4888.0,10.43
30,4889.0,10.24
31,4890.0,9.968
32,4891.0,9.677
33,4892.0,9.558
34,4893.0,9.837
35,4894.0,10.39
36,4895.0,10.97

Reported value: 8.711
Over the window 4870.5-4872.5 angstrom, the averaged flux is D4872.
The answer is 10.1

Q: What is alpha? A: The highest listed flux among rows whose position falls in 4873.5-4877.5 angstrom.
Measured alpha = 10.47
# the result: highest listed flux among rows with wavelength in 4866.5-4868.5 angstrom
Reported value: 10.13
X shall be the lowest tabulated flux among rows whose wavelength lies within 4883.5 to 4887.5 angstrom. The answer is 10.57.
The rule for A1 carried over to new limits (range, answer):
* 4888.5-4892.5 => 9.558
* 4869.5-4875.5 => 9.831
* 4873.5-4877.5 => 9.929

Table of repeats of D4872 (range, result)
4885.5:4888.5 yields 10.6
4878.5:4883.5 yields 10.8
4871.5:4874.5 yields 9.91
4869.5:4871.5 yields 10.3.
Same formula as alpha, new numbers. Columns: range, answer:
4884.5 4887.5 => 10.81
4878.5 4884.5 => 10.94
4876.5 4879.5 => 10.59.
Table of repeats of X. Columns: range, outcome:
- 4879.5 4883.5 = 10.76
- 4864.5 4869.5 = 9.268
